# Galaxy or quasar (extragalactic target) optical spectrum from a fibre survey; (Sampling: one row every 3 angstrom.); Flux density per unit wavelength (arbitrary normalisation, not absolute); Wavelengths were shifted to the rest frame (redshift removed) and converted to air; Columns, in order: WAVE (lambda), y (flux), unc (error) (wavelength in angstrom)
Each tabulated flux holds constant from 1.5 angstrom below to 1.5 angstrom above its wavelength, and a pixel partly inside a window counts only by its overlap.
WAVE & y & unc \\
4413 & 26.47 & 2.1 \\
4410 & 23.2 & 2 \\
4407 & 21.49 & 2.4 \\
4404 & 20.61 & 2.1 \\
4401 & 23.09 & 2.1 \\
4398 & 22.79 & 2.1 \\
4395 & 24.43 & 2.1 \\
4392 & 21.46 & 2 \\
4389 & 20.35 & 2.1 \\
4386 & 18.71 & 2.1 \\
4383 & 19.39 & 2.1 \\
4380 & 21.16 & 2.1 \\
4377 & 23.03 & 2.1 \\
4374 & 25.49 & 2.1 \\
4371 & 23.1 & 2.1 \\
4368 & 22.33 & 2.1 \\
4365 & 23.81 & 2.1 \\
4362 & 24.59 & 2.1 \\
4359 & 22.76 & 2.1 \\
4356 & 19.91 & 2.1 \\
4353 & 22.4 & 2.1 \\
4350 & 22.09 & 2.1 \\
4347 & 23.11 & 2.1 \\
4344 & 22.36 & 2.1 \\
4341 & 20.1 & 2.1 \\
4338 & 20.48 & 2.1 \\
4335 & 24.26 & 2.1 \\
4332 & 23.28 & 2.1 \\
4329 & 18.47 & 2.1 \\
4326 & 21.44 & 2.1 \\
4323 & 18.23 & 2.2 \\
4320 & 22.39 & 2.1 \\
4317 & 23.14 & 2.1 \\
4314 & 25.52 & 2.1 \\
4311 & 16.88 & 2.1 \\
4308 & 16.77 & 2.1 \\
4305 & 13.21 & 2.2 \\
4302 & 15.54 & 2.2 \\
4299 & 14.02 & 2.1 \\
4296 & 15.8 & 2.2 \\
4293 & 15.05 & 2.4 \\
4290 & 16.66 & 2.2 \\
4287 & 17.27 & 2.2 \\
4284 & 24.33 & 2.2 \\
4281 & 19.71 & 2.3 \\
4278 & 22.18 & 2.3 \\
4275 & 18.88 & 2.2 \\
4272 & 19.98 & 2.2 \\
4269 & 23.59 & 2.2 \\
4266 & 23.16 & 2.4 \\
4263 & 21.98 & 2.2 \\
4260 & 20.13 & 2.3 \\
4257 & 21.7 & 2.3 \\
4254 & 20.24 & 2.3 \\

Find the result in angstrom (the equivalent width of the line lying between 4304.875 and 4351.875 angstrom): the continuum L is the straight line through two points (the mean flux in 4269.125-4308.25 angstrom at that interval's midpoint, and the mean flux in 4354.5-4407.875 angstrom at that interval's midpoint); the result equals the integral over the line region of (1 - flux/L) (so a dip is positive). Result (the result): -2.94 angstrom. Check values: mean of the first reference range 17.9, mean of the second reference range 22.1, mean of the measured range 21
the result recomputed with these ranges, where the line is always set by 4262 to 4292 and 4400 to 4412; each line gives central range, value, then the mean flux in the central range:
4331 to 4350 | -0.70 angstrom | 22.2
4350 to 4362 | -0.26 angstrom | 22.1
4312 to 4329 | -0.38 angstrom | 21.7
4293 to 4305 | 3.47 angstrom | 14.9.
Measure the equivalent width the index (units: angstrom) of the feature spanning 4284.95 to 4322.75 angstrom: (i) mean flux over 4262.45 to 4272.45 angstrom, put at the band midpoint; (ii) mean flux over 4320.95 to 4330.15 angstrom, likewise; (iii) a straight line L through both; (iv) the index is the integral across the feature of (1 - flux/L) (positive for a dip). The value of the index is 5.1 angstrom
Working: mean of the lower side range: 22.4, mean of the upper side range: 19.6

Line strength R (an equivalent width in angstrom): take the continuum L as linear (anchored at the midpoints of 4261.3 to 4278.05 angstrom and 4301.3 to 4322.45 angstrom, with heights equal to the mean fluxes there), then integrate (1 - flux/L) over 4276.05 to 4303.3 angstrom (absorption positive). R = 3.47 angstrom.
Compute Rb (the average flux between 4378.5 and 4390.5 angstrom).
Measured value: 19.9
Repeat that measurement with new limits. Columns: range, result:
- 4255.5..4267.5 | 21.7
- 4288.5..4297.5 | 15.8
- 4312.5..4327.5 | 22.1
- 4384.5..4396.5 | 21.2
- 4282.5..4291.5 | 19.4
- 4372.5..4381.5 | 23.2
